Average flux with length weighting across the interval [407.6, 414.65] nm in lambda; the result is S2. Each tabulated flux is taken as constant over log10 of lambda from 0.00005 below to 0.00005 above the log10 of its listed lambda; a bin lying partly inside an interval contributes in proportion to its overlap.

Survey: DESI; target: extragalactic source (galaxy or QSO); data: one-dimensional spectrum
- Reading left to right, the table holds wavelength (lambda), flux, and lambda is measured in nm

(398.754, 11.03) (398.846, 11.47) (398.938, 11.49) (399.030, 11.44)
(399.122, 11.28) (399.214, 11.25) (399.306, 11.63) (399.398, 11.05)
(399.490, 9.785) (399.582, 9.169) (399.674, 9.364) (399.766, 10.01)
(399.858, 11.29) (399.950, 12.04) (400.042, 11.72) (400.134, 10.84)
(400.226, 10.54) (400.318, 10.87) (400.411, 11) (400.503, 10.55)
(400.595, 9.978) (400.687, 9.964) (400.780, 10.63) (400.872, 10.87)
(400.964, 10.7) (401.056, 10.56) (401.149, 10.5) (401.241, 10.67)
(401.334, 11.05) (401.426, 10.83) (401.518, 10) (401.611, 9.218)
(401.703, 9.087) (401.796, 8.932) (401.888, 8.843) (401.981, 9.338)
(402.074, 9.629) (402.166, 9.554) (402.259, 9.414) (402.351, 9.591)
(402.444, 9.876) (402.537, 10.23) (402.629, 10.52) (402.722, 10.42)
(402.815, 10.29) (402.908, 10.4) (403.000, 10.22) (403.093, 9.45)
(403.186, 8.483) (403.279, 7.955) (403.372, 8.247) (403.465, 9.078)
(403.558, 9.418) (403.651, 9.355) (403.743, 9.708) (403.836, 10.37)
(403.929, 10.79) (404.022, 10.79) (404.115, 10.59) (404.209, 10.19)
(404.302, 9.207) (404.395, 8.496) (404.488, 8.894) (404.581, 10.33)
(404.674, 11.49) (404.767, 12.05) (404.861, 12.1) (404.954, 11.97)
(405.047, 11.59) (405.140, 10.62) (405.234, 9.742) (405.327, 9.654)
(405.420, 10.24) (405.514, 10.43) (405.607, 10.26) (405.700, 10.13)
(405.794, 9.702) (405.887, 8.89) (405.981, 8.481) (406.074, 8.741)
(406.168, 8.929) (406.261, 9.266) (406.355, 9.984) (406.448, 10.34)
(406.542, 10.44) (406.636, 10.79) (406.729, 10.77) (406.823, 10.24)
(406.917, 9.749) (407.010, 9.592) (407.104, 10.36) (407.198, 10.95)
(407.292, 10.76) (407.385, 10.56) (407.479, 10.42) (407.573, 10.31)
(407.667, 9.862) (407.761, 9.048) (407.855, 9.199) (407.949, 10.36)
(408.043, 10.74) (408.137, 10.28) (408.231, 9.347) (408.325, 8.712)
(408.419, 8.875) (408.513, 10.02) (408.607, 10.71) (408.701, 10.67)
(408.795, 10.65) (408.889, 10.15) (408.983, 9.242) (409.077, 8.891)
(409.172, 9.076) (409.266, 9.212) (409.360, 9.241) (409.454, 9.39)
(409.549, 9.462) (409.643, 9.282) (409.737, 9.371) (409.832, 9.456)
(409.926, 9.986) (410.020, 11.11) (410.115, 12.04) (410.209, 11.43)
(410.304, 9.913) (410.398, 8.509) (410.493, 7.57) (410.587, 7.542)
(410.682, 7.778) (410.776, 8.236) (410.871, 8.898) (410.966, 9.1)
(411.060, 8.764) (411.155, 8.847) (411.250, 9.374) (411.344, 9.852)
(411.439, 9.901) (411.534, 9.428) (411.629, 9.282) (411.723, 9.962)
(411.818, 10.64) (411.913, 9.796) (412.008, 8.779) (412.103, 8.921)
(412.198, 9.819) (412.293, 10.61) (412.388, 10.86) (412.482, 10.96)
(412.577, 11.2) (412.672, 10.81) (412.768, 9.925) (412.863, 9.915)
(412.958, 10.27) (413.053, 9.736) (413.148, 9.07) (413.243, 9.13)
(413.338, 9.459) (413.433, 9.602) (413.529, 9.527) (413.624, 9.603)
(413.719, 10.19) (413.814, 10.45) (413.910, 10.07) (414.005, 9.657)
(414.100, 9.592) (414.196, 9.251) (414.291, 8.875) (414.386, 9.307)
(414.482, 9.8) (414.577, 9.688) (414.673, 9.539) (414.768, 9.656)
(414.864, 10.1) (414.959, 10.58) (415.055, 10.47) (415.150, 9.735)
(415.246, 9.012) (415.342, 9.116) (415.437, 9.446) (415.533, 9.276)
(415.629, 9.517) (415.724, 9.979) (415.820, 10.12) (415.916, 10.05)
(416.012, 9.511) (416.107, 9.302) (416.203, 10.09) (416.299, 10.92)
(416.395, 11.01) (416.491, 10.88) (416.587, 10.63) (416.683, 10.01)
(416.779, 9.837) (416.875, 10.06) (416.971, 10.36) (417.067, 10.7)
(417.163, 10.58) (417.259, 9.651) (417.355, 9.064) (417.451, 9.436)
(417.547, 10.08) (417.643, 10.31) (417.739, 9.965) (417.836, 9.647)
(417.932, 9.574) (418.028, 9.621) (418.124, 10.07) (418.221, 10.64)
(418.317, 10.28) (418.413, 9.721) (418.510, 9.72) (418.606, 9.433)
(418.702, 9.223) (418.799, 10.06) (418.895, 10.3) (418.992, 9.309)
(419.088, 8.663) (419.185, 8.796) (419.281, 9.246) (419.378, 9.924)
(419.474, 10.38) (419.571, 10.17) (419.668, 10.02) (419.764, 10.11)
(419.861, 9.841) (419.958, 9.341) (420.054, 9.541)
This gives 9.65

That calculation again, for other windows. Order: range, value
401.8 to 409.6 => 9.9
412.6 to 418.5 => 9.88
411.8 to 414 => 9.96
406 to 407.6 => 10.1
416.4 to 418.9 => 10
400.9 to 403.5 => 9.76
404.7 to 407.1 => 10.2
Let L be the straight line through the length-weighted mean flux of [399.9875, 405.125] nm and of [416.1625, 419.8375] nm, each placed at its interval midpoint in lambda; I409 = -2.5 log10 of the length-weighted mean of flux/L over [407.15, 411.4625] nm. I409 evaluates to 0.05 mag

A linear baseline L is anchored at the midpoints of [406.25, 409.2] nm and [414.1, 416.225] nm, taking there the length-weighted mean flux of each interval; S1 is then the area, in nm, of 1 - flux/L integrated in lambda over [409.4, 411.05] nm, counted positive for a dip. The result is 0.09 nm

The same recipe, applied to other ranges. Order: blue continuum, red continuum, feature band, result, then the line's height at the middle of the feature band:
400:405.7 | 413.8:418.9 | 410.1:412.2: 0.15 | 9.98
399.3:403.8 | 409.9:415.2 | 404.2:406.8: -0.06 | 9.92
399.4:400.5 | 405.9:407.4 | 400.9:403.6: 0.17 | 10.4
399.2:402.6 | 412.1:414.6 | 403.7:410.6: 0.06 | 10.1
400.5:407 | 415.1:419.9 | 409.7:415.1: 0.12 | 9.91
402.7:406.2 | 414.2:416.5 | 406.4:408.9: -0.06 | 9.9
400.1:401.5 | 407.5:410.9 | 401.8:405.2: 0.10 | 10.3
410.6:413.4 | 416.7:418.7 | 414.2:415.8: 0.02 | 9.77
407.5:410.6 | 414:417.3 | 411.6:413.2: -0.04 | 9.81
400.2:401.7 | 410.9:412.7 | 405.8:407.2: 0.05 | 10.1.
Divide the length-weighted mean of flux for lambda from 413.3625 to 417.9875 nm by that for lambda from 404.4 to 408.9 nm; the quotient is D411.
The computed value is 0.97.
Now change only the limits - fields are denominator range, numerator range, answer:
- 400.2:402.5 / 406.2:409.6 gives 0.98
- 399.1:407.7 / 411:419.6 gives 0.97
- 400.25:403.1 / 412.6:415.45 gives 0.96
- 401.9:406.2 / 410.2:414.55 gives 0.96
